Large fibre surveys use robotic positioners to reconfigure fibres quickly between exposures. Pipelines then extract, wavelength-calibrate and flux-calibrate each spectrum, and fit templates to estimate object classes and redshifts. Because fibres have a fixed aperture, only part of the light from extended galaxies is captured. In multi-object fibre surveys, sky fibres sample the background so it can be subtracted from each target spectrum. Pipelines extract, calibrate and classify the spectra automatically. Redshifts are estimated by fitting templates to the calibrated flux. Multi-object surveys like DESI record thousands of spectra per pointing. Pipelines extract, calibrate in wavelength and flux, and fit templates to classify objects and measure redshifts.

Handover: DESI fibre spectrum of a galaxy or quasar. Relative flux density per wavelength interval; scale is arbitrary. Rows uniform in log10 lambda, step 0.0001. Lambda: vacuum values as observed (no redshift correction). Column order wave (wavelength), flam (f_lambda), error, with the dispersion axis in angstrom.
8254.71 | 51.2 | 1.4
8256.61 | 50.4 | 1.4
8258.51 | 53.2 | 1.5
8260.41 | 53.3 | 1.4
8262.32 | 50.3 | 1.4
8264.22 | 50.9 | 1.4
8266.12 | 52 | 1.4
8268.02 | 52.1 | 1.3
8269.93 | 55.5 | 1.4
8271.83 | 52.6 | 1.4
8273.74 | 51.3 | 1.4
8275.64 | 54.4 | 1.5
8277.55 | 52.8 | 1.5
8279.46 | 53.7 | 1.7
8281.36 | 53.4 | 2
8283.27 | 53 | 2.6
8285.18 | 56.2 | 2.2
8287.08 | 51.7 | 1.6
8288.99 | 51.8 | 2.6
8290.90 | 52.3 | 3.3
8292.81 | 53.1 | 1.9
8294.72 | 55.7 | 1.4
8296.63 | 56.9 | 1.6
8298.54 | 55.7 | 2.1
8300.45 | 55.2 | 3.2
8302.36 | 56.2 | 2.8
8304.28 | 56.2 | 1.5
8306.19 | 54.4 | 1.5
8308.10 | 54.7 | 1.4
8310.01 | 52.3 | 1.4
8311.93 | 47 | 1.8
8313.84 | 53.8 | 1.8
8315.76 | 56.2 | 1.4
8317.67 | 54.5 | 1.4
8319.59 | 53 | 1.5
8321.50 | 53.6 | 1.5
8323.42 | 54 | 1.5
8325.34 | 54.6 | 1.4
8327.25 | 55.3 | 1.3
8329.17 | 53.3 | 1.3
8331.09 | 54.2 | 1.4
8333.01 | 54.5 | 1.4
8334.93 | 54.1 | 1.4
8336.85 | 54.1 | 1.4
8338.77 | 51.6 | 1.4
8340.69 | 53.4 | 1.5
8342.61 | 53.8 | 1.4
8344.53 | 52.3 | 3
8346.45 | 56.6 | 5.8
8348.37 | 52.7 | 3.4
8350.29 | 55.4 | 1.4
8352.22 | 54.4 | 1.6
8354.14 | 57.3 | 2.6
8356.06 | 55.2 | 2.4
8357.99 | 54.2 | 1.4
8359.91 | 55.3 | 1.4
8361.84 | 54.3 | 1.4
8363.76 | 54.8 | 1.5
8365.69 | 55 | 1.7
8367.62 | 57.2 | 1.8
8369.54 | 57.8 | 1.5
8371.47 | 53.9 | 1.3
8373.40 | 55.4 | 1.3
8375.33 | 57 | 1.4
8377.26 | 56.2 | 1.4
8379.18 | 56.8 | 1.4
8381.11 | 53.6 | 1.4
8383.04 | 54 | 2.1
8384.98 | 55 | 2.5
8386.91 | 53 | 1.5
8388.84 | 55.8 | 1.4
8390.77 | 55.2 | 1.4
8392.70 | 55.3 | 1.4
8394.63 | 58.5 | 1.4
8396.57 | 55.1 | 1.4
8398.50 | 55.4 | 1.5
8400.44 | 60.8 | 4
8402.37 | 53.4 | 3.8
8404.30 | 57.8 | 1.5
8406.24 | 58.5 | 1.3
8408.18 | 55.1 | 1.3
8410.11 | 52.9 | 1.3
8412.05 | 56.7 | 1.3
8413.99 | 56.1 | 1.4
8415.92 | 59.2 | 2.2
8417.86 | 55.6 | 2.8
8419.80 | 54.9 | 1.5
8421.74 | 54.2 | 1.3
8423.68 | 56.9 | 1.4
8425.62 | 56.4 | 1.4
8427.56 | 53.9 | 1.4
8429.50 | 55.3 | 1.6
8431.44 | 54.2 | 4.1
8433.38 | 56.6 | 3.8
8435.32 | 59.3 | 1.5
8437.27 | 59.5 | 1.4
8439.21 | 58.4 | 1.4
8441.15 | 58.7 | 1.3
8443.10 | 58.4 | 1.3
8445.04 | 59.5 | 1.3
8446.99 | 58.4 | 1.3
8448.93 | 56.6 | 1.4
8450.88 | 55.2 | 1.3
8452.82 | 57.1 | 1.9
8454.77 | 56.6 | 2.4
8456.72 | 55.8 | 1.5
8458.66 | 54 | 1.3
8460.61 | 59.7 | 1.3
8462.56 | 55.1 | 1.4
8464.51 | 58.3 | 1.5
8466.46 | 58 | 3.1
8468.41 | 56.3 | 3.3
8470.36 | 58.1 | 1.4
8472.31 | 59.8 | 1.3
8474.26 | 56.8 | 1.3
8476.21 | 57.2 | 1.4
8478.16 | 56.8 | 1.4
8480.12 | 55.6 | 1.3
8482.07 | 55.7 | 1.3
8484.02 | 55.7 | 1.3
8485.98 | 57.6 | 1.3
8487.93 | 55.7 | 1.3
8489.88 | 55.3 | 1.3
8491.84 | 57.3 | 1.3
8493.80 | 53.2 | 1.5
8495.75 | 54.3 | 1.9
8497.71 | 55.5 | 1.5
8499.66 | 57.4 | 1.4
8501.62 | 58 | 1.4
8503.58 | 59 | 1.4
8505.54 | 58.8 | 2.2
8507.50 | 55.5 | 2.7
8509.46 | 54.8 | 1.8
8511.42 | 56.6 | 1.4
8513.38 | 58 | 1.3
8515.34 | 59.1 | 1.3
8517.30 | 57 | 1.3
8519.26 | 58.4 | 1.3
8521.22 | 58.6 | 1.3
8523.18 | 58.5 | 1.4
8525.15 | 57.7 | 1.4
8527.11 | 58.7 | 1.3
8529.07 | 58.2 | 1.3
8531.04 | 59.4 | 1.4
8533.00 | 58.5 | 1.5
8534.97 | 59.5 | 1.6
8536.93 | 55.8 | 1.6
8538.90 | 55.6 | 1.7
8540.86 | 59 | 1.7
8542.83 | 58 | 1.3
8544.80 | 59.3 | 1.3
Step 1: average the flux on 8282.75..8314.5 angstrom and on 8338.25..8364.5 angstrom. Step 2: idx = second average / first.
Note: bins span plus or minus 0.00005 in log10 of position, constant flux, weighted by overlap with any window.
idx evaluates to 1.01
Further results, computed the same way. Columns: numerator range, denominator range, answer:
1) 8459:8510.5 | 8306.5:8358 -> 1.05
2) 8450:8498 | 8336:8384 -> 1.03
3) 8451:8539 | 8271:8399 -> 1.05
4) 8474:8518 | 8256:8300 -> 1.06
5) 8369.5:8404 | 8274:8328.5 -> 1.03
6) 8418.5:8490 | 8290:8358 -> 1.05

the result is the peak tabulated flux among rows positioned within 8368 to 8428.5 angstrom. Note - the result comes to 60.8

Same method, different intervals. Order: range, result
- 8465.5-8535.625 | 59.8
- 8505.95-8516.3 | 59.1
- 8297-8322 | 56.2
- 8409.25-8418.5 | 59.2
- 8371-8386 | 57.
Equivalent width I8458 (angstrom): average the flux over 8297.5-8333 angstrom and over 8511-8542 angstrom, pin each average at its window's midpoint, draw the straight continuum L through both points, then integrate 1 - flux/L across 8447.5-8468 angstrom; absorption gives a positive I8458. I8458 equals 0.0 angstrom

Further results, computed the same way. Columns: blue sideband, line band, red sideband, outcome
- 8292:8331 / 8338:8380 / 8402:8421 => 0.1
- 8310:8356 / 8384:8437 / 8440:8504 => -0.4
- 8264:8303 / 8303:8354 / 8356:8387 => 0.5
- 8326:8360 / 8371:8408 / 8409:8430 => -0.5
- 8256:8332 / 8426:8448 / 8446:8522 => -0.6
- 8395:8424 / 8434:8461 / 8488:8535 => -0.5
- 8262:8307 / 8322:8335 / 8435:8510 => 0.0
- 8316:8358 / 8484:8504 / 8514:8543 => 0.4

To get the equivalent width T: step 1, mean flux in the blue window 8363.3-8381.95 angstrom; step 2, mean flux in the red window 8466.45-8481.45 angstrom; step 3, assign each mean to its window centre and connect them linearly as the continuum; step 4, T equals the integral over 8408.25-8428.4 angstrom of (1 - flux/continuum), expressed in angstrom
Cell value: 0.3 angstrom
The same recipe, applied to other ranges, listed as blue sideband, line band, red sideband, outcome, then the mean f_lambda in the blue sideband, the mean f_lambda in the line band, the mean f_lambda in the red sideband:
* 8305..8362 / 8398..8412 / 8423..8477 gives -0.1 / 54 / 56.3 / 57.2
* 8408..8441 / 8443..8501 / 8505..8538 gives 0.4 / 56.3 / 56.7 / 57.8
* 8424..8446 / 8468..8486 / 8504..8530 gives 0.2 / 57.3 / 56.9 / 57.7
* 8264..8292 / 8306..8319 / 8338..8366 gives 0.1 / 53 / 53.2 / 54.4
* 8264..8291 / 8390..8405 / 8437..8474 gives -0.1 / 53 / 56.4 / 57.5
